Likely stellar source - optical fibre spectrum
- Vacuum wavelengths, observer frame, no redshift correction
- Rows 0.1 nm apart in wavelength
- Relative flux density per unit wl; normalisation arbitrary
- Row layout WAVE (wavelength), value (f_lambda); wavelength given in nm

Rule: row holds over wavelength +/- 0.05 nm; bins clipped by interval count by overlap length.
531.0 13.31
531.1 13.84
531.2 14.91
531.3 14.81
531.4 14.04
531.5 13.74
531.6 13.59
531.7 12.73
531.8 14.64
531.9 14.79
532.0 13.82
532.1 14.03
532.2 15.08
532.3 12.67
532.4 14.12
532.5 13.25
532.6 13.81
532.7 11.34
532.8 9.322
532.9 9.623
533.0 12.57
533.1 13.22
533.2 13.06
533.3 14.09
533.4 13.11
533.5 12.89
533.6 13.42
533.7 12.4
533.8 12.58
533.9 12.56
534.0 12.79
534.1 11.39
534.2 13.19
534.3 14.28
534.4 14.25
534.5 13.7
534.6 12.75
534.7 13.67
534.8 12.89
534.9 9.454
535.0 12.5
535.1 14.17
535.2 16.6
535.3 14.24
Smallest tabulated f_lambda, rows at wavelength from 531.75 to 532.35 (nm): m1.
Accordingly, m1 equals 12.67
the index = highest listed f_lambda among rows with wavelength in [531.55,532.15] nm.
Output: 14.79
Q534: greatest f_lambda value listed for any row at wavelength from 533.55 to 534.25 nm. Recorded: 13.42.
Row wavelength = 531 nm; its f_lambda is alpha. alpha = 13.31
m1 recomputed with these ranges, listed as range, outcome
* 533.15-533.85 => 12.4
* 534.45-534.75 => 12.75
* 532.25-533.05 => 9.322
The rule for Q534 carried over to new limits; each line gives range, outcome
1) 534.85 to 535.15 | 14.17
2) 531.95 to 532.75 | 15.08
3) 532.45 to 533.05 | 13.81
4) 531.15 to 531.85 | 14.91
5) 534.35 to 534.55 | 14.25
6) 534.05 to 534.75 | 14.28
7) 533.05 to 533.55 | 14.09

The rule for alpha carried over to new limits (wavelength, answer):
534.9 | 9.454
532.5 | 13.25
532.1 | 14.03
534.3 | 14.28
